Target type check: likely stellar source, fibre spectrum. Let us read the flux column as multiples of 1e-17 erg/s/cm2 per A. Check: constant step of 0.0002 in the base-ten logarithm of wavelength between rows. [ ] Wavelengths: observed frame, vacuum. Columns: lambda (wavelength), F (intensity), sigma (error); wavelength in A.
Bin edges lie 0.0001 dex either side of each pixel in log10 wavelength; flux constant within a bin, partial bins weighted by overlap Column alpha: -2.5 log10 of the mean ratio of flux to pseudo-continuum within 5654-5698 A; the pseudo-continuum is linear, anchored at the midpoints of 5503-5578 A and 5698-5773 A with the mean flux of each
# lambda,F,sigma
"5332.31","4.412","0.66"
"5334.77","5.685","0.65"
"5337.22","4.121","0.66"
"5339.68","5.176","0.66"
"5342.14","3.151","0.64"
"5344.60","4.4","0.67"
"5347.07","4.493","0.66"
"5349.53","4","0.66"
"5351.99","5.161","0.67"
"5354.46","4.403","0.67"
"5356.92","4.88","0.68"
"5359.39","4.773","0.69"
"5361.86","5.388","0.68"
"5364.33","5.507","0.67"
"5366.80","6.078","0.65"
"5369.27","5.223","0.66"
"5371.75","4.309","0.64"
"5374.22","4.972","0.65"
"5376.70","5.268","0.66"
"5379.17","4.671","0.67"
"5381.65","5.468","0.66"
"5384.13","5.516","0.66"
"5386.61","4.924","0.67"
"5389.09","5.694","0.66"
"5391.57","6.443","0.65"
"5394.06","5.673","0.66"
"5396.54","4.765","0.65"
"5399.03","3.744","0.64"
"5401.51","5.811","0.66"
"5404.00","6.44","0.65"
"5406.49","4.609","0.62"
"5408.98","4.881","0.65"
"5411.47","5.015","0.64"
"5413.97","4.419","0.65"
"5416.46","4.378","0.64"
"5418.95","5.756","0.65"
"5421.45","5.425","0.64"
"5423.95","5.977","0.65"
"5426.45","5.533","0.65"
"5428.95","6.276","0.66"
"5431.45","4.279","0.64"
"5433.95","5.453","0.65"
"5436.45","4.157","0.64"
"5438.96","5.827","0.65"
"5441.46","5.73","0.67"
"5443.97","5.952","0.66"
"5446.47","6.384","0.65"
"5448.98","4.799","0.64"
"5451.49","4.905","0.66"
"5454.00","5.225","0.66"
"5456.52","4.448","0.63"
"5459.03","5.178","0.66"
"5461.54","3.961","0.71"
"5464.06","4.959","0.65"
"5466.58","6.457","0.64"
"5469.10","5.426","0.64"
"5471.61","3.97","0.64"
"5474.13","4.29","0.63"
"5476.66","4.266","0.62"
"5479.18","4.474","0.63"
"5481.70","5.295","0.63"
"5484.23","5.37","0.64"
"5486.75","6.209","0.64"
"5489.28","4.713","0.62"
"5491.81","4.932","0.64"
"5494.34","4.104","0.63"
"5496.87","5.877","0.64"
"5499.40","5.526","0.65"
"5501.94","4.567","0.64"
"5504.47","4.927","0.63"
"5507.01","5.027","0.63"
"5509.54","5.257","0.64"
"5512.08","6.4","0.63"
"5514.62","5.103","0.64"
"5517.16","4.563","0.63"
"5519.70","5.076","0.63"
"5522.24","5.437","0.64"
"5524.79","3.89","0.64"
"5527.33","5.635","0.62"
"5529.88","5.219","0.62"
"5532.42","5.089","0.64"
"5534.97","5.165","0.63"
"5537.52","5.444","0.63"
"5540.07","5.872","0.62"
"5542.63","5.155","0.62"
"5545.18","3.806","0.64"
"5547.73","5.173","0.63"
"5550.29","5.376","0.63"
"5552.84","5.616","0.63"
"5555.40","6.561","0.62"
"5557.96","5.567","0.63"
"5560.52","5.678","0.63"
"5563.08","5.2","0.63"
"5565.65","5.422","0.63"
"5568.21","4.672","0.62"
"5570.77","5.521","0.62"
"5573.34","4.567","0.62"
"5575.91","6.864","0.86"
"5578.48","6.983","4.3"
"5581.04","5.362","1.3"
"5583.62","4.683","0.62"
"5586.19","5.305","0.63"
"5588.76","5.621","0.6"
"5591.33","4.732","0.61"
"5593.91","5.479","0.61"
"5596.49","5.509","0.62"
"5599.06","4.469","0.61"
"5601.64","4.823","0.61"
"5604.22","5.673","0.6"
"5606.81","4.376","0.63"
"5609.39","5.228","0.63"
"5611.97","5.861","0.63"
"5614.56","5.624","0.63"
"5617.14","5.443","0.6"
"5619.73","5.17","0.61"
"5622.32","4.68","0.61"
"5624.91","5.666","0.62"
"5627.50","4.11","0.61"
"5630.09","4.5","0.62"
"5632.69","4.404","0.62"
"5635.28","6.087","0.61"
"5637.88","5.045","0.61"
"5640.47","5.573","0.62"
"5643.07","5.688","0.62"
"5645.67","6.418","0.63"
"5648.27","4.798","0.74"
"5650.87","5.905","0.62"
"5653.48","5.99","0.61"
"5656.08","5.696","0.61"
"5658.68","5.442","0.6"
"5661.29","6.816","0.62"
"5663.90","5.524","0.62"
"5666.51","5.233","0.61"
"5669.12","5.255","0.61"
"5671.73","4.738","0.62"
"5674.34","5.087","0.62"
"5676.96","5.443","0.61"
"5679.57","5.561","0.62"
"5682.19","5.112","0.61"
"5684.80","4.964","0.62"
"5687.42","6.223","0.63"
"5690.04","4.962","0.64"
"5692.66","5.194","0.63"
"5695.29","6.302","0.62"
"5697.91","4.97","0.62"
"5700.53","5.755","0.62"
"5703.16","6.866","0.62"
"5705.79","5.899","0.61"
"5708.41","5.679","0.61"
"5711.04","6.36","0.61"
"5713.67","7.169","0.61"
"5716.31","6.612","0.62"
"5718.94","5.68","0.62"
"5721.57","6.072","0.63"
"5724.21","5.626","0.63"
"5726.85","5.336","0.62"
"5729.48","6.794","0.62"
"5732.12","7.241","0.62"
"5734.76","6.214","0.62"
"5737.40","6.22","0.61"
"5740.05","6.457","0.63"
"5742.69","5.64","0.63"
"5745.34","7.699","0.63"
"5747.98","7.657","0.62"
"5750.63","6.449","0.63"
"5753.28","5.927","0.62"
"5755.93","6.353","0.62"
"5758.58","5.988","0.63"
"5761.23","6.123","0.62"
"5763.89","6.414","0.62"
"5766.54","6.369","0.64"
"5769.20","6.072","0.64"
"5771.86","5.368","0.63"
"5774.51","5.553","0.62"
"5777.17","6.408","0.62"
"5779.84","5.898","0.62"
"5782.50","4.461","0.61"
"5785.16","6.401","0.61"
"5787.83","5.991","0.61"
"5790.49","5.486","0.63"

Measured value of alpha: 0.10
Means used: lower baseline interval 5.3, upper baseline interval 6.27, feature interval 5.47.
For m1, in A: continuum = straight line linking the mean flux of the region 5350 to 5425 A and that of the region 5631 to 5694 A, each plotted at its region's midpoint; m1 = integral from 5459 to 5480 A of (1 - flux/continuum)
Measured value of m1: 2.0 A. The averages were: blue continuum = 5.17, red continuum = 5.46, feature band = 4.76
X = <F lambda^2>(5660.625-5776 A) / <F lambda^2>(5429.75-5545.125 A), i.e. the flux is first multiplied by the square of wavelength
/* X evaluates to 1.3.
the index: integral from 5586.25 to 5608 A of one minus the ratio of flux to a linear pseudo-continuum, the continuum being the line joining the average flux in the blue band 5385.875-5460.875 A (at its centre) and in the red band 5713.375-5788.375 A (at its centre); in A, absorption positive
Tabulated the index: 2.5 A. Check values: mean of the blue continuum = 5.26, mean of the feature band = 5.1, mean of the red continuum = 6.2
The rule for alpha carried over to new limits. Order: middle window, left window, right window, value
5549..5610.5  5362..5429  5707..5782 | 0.077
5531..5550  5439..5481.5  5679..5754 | 0.055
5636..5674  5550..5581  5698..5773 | 0.077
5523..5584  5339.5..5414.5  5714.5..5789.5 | 0.039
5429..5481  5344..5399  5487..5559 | 0.021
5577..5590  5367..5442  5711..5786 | 0.026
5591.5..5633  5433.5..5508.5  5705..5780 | 0.125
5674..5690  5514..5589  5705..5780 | 0.111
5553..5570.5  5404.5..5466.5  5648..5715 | -0.018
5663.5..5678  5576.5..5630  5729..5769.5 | 0.124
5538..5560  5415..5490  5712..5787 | 0.022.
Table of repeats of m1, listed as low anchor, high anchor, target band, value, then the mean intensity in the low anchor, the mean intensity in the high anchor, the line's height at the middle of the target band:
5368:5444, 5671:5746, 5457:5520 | 4.56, 5.23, 5.92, 5.42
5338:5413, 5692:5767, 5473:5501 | 2.10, 5.02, 6.25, 5.41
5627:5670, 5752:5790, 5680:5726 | -1.29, 5.47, 5.94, 5.68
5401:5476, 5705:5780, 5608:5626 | 1.37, 5.18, 6.26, 5.81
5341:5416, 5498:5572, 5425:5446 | -1.47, 5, 5.24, 5.09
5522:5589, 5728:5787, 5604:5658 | 3.52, 5.36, 6.25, 5.69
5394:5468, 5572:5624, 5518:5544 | 0.47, 5.21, 5.32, 5.28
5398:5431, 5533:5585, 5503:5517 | 0.25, 5.24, 5.43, 5.36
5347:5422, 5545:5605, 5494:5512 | 0.35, 5.11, 5.39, 5.28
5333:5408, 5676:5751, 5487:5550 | 4.27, 5.02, 6.07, 5.48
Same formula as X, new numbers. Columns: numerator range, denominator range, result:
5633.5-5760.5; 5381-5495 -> 1.26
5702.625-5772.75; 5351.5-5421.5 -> 1.39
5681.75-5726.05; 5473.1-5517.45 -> 1.25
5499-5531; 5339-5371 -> 1.13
